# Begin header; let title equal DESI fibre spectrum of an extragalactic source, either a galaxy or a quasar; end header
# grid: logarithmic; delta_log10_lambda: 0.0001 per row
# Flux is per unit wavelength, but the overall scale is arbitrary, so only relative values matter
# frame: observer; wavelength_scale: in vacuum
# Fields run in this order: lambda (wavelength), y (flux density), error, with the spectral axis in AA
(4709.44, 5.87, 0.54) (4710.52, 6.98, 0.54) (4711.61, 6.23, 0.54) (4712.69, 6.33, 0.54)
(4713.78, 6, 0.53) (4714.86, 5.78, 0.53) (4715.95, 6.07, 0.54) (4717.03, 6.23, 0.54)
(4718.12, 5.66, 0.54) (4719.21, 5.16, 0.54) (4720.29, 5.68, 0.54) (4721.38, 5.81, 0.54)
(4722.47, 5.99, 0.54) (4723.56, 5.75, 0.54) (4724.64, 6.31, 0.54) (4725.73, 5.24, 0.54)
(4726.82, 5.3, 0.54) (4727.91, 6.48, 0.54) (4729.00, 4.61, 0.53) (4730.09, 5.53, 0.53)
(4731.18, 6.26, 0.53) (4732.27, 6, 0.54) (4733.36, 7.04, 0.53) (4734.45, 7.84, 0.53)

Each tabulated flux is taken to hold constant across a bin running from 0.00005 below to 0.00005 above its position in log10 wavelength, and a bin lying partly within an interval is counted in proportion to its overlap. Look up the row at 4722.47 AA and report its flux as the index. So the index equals 5.99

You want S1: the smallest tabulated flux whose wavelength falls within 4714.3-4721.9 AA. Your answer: 5.16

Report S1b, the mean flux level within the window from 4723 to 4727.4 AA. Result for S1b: 5.66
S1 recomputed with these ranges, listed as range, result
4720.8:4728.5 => 5.24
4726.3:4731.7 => 4.61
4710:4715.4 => 5.78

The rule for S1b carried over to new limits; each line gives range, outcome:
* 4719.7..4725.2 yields 5.9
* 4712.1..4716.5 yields 6.06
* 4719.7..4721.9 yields 5.74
